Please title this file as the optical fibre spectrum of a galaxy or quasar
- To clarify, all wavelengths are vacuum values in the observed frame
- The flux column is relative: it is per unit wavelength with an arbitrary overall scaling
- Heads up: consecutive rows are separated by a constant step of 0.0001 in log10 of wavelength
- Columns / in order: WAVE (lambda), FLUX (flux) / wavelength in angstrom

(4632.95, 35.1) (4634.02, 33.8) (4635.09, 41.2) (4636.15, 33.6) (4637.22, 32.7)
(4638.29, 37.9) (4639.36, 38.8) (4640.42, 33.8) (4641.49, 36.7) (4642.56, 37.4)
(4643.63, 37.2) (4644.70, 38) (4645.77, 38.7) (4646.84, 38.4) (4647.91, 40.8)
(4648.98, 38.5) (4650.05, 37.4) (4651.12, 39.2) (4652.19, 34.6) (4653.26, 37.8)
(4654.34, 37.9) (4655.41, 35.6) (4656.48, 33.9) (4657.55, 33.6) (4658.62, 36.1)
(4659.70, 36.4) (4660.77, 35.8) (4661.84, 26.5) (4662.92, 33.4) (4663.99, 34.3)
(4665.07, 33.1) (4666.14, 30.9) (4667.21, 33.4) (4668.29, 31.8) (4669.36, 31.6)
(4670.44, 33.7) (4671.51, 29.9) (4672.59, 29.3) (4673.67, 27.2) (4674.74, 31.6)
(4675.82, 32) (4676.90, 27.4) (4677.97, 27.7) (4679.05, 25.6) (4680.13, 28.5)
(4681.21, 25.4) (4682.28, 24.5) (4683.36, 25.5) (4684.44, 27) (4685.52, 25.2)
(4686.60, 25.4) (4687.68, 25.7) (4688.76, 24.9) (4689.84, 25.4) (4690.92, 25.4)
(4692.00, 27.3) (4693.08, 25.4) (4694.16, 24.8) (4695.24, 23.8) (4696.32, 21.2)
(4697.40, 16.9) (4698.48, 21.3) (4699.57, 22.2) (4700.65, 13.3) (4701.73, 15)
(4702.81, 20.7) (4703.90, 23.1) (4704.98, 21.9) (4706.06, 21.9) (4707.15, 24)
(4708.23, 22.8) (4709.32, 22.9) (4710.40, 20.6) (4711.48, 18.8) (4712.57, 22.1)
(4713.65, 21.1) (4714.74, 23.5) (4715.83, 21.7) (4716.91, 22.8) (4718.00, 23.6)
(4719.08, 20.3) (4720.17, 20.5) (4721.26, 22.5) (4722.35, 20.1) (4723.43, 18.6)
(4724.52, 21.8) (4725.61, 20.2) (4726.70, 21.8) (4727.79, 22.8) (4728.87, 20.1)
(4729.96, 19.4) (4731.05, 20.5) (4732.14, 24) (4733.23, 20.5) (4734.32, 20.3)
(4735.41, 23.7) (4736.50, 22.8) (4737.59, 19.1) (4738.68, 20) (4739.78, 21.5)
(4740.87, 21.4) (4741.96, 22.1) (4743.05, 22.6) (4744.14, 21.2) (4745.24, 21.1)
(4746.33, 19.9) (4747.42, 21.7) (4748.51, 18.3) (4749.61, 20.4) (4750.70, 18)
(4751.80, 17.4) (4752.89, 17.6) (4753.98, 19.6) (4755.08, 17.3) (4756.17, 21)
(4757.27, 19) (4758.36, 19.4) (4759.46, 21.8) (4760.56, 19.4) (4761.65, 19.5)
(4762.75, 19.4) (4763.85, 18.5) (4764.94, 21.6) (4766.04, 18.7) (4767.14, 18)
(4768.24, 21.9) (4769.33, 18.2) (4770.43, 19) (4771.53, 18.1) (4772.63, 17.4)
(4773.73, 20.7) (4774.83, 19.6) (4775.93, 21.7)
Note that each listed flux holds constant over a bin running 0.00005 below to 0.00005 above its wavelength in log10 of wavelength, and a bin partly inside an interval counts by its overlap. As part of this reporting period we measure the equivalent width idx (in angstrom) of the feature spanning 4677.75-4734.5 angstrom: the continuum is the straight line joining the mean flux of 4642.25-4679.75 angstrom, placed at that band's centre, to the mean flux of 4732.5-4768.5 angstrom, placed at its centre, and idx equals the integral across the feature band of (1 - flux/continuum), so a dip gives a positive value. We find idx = 9.3 angstrom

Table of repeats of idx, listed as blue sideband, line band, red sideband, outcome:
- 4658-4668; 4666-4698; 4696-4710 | 0.2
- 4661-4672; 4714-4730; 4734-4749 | 1.7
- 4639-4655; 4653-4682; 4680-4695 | -0.1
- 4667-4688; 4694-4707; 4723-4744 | 2.5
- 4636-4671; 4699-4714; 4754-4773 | 3.7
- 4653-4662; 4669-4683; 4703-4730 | 1.0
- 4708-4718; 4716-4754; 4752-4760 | -0.5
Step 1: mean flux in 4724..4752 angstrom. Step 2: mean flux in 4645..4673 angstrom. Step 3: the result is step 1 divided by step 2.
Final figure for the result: 0.6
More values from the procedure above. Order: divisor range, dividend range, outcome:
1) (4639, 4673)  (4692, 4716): 0.61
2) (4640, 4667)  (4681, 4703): 0.65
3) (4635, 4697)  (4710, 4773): 0.64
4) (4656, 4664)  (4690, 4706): 0.64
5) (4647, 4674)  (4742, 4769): 0.58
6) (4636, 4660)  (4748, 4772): 0.52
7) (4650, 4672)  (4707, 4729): 0.63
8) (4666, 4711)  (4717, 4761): 0.82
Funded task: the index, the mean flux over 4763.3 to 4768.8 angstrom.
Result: 19.8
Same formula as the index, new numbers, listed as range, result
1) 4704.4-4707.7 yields 22.6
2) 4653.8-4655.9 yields 36.7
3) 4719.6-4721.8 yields 21.4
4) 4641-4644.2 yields 37.1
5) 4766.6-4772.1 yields 19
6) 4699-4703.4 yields 17.8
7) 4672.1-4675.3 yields 29.4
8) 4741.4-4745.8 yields 21.7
